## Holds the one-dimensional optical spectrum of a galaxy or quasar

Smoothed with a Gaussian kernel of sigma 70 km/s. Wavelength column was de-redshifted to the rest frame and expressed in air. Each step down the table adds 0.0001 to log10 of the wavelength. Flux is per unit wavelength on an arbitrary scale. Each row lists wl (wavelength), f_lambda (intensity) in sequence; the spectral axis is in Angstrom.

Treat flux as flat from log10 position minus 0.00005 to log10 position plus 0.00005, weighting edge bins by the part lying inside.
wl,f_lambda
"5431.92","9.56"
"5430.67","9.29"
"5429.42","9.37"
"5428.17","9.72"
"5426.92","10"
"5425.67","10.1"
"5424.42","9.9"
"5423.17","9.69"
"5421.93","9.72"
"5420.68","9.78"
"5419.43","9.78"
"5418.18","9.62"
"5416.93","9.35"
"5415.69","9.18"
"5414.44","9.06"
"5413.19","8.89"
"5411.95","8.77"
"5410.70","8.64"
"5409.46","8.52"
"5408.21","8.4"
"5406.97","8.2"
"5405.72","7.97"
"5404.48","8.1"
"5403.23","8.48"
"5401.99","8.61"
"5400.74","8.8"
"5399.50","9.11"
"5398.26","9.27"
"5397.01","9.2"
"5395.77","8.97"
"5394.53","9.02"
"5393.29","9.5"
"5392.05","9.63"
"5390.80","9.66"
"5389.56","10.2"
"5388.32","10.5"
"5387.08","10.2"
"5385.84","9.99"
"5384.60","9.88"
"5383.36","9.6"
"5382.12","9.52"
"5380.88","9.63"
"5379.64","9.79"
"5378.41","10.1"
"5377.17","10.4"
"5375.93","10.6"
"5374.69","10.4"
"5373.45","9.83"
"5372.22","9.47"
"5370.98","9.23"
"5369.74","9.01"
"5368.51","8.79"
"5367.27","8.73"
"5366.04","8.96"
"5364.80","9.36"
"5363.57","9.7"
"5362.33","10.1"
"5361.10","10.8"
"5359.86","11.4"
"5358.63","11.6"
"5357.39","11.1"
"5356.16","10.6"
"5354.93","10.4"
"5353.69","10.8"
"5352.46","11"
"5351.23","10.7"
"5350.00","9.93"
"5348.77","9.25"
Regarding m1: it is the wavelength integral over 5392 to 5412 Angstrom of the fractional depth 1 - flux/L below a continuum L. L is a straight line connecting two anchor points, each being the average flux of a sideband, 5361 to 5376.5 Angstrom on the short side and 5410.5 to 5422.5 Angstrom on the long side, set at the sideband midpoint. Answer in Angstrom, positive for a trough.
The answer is 1.3 Angstrom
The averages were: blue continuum 9.57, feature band 8.75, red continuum 9.3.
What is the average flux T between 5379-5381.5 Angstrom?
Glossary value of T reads 9.74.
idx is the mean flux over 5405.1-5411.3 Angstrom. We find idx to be 8.35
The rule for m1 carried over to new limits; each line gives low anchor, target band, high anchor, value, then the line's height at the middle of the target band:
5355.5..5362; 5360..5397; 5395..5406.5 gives 0.7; 9.96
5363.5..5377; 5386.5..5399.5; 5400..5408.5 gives -1.3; 8.74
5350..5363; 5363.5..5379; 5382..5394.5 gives 1.1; 10.4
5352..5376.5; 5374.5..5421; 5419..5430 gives 2.7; 9.92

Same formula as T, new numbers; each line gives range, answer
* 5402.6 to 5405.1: 8.29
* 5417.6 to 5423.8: 9.72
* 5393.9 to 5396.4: 9.02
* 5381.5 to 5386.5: 9.75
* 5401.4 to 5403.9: 8.53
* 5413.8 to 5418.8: 9.3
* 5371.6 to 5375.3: 9.91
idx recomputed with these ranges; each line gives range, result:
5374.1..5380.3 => 10.3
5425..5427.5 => 10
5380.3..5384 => 9.58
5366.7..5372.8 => 9.04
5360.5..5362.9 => 10.5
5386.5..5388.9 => 10.4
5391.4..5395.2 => 9.37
